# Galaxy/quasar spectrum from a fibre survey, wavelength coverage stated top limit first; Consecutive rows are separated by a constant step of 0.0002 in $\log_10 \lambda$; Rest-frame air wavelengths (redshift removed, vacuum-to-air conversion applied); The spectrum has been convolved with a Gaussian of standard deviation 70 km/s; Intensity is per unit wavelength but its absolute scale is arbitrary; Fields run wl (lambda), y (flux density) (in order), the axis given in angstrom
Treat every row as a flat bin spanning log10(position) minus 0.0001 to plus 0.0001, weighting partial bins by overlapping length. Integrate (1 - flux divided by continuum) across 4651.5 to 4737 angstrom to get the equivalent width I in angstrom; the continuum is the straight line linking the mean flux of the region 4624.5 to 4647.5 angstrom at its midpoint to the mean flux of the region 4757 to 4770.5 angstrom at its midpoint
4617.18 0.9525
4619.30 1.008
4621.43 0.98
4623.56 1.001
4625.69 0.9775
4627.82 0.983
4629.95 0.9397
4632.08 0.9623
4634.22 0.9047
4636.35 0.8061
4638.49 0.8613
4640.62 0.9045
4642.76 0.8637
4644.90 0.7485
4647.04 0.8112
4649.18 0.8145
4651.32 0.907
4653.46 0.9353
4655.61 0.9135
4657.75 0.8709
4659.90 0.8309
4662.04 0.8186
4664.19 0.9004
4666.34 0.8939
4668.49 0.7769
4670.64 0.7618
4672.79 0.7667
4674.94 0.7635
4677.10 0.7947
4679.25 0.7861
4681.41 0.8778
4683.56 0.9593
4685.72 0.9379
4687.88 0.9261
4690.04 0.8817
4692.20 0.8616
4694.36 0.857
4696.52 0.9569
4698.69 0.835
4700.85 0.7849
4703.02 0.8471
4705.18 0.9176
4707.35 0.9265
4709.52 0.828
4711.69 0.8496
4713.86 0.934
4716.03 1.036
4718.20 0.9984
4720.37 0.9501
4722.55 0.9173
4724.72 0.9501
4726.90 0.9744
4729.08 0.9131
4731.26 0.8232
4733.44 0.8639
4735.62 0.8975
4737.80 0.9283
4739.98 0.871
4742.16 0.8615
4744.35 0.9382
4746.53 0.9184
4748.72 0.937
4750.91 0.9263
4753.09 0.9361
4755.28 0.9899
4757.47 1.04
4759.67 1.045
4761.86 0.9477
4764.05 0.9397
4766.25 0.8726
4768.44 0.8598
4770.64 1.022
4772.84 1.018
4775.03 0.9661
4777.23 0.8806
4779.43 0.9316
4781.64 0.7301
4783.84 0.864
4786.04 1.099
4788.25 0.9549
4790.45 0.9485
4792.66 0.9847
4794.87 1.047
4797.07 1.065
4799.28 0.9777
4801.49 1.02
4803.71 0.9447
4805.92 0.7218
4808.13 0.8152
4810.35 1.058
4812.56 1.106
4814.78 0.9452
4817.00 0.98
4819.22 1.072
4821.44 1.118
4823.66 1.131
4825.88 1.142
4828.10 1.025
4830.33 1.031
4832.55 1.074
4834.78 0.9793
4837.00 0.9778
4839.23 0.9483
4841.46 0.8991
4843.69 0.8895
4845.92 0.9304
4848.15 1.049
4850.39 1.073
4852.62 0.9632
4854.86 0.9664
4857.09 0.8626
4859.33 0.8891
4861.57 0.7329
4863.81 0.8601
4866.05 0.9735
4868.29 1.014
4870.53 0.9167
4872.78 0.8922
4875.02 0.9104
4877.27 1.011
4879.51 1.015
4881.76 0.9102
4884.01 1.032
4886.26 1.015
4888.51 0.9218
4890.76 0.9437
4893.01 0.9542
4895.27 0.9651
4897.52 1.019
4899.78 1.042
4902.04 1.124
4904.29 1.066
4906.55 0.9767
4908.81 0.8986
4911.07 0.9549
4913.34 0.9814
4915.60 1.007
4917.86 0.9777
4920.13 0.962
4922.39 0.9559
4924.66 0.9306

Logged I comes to 3.5 angstrom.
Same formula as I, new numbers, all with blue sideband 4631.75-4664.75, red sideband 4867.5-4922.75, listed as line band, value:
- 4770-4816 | -1.3 angstrom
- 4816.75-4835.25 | -2.4 angstrom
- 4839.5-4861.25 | 0.4 angstrom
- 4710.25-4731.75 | -0.9 angstrom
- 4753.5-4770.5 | -0.8 angstrom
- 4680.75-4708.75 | -0.1 angstrom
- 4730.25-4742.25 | 0.4 angstrom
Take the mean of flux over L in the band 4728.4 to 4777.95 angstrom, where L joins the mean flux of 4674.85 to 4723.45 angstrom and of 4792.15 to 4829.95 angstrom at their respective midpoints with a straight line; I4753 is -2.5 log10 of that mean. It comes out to 0.02 mag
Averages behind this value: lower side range 0.891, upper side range 1.01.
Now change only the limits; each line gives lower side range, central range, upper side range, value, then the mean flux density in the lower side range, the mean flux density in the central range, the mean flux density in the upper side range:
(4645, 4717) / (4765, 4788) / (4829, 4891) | -0.02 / 0.864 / 0.925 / 0.953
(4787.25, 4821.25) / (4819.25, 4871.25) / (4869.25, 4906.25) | 0.00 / 0.98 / 0.978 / 0.984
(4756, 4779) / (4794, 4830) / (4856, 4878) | -0.09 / 0.959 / 1.01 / 0.904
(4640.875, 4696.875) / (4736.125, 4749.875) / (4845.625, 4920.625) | -0.02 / 0.854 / 0.909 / 0.965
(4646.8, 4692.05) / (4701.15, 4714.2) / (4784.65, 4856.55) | 0.02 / 0.855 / 0.875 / 0.996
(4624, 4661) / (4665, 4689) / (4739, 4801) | 0.08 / 0.886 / 0.841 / 0.95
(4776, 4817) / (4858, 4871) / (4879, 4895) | 0.08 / 0.95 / 0.896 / 0.968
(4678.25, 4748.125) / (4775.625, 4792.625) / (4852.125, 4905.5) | 0.01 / 0.901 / 0.921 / 0.958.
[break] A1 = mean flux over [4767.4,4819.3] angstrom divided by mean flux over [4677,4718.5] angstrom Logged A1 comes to 1.07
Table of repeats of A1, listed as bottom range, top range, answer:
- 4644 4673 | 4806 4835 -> 1.22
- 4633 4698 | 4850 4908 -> 1.12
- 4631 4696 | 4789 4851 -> 1.16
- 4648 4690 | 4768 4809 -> 1.10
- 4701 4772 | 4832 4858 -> 1.04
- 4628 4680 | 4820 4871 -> 1.15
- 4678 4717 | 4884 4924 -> 1.11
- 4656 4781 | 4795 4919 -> 1.09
